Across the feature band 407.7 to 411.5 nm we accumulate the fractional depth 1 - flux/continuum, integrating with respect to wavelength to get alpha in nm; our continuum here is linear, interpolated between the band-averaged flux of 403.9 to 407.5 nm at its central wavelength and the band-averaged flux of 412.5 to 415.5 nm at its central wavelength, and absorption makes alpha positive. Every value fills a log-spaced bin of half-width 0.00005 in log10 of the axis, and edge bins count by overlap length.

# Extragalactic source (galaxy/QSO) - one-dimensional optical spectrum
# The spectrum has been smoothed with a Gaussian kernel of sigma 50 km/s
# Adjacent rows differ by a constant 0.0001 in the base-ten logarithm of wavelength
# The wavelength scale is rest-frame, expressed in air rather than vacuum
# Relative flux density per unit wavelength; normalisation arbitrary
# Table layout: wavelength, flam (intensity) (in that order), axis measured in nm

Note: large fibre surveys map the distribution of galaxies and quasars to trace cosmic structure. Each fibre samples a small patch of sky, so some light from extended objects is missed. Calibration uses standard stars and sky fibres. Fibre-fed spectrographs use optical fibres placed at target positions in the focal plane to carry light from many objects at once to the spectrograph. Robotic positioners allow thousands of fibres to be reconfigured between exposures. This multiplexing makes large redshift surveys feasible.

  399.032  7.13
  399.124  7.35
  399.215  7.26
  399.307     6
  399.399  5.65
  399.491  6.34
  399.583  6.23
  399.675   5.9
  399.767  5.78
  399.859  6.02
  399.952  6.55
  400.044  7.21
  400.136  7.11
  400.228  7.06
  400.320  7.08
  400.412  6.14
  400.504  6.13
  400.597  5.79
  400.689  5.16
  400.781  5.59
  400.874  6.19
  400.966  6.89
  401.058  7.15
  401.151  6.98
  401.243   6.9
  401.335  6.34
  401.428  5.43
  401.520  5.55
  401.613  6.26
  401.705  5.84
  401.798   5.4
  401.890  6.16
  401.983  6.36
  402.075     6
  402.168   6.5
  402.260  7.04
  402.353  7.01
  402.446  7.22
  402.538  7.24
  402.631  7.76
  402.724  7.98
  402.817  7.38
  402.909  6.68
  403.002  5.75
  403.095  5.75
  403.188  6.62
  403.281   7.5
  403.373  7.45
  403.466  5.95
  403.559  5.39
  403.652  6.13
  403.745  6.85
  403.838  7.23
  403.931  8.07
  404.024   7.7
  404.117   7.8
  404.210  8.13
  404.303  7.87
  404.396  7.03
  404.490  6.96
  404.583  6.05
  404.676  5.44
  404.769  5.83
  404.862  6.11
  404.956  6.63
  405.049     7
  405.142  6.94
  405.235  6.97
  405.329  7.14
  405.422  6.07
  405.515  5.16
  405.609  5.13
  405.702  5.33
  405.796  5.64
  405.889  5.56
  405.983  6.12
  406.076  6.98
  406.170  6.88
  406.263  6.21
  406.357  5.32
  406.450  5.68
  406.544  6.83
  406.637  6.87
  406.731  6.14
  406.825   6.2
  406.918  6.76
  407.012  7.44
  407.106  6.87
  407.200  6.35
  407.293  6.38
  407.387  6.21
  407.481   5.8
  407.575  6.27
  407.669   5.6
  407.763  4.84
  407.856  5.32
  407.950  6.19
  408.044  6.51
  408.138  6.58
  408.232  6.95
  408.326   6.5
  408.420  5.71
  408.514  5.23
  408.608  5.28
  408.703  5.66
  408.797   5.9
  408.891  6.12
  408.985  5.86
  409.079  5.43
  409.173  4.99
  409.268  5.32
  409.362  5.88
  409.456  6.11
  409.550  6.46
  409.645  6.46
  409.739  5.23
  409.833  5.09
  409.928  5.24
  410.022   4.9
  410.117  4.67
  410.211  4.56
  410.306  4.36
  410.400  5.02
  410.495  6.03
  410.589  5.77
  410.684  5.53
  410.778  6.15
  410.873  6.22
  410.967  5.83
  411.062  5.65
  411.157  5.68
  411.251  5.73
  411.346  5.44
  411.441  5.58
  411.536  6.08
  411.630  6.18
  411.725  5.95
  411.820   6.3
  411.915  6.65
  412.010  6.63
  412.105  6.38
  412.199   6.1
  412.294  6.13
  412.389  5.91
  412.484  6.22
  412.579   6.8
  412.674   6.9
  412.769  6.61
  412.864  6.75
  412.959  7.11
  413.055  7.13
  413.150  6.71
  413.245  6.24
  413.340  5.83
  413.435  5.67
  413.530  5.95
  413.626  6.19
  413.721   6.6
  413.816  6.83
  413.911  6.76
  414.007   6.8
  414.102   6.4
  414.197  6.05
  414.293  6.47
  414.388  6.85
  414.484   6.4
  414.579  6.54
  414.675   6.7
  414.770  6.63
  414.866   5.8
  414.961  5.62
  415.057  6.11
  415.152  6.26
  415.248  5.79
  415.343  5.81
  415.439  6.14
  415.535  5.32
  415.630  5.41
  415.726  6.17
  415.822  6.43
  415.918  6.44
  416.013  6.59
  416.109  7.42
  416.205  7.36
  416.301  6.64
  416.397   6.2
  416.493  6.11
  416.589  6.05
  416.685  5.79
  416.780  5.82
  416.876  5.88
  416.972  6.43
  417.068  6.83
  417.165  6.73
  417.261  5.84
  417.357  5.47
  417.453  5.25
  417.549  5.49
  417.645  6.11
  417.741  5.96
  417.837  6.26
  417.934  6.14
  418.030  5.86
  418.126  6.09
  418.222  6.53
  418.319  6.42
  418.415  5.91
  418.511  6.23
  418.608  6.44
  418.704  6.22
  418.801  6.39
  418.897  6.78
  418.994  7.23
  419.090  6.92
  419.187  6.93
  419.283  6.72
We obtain 0.47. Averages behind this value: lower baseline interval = 6.5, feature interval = 5.65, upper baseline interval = 6.39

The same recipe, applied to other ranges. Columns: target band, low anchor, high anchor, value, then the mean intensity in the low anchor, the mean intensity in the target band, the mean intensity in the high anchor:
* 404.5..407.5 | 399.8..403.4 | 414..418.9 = 0.08 nm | 6.54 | 6.27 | 6.21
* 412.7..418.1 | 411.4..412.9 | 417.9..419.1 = 0.08 nm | 6.33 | 6.26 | 6.39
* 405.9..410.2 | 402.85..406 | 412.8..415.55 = 0.33 nm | 6.54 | 5.97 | 6.34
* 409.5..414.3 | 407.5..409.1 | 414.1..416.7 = 0.04 nm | 5.89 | 6.04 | 6.27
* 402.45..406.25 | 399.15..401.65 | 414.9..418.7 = -0.22 nm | 6.33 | 6.66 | 6.14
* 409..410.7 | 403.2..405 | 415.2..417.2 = 0.30 nm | 6.84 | 5.4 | 6.25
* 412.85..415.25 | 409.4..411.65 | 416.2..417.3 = -0.17 nm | 5.58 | 6.4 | 6.27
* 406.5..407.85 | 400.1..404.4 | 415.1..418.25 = 0.04 nm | 6.67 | 6.3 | 6.14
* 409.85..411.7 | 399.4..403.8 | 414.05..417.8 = 0.23 nm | 6.46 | 5.5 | 6.19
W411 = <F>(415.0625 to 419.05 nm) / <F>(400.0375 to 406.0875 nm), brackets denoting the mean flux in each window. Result 0.95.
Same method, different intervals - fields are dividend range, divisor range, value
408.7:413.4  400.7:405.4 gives 0.89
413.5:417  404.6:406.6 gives 1.02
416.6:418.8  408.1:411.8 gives 1.07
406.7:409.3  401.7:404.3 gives 0.88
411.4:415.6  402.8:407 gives 0.97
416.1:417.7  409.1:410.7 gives 1.15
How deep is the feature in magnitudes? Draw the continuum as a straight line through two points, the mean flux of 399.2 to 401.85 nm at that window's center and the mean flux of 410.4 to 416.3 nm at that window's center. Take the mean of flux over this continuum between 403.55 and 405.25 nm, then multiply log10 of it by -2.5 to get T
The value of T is -0.10 mag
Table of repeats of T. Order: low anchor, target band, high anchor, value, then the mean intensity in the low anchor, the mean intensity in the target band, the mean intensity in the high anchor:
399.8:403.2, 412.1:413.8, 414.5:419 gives -0.024 mag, 6.49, 6.41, 6.2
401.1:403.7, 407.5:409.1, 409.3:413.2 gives 0.046 mag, 6.52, 5.89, 5.95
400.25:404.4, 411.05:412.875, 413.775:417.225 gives 0.039 mag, 6.65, 6.18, 6.32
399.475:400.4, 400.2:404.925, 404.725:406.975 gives -0.036 mag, 6.52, 6.6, 6.24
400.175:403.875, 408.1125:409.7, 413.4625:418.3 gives 0.083 mag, 6.5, 5.89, 6.22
